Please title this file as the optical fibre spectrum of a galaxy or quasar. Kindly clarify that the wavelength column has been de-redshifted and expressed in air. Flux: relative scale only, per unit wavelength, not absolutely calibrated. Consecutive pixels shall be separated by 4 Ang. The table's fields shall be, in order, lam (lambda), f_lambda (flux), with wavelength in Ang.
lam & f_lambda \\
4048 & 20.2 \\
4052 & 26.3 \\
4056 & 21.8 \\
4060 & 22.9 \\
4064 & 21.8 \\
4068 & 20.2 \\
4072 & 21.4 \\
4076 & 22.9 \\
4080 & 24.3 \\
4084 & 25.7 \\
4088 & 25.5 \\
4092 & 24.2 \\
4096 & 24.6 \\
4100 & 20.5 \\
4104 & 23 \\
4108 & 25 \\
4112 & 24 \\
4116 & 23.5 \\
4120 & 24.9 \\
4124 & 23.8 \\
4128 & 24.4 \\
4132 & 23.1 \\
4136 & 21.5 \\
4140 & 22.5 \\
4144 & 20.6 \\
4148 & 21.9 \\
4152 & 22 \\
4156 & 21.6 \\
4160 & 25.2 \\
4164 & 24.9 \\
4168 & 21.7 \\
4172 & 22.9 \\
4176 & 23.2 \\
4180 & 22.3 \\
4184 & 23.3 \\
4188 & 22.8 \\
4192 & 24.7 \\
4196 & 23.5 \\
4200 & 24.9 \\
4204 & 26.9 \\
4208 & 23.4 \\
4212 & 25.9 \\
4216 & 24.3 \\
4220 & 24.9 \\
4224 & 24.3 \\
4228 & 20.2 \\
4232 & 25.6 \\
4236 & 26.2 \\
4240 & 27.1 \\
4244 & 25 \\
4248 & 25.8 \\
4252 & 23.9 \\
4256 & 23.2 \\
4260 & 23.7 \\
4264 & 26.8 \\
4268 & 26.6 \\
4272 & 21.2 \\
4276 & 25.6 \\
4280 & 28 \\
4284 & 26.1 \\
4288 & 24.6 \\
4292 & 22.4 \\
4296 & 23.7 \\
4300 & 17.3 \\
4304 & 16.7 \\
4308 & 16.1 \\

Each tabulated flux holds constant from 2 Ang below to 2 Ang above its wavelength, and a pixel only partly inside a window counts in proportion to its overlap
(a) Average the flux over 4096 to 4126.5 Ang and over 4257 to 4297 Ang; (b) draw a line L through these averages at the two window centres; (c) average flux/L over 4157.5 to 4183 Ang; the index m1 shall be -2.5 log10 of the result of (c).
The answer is 0.03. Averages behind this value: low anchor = 23.6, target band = 23.3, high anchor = 24.9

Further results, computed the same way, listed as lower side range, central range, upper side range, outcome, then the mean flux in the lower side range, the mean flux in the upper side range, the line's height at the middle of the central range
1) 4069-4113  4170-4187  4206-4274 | 0.059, 23.6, 24.6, 24.2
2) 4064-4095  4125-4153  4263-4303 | 0.057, 23.4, 24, 23.6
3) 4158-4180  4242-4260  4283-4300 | -0.048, 23.5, 23.3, 23.3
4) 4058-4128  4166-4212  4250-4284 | 0.026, 23.5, 24.9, 24.3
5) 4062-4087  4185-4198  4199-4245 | 0.037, 22.8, 24.9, 24.5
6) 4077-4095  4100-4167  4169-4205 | 0.052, 24.8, 23.7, 24.3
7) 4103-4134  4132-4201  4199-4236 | 0.064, 24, 24.6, 24.3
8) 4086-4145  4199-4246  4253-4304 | -0.054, 23.5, 23.8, 23.7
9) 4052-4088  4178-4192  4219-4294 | 0.048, 23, 24.8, 24.1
